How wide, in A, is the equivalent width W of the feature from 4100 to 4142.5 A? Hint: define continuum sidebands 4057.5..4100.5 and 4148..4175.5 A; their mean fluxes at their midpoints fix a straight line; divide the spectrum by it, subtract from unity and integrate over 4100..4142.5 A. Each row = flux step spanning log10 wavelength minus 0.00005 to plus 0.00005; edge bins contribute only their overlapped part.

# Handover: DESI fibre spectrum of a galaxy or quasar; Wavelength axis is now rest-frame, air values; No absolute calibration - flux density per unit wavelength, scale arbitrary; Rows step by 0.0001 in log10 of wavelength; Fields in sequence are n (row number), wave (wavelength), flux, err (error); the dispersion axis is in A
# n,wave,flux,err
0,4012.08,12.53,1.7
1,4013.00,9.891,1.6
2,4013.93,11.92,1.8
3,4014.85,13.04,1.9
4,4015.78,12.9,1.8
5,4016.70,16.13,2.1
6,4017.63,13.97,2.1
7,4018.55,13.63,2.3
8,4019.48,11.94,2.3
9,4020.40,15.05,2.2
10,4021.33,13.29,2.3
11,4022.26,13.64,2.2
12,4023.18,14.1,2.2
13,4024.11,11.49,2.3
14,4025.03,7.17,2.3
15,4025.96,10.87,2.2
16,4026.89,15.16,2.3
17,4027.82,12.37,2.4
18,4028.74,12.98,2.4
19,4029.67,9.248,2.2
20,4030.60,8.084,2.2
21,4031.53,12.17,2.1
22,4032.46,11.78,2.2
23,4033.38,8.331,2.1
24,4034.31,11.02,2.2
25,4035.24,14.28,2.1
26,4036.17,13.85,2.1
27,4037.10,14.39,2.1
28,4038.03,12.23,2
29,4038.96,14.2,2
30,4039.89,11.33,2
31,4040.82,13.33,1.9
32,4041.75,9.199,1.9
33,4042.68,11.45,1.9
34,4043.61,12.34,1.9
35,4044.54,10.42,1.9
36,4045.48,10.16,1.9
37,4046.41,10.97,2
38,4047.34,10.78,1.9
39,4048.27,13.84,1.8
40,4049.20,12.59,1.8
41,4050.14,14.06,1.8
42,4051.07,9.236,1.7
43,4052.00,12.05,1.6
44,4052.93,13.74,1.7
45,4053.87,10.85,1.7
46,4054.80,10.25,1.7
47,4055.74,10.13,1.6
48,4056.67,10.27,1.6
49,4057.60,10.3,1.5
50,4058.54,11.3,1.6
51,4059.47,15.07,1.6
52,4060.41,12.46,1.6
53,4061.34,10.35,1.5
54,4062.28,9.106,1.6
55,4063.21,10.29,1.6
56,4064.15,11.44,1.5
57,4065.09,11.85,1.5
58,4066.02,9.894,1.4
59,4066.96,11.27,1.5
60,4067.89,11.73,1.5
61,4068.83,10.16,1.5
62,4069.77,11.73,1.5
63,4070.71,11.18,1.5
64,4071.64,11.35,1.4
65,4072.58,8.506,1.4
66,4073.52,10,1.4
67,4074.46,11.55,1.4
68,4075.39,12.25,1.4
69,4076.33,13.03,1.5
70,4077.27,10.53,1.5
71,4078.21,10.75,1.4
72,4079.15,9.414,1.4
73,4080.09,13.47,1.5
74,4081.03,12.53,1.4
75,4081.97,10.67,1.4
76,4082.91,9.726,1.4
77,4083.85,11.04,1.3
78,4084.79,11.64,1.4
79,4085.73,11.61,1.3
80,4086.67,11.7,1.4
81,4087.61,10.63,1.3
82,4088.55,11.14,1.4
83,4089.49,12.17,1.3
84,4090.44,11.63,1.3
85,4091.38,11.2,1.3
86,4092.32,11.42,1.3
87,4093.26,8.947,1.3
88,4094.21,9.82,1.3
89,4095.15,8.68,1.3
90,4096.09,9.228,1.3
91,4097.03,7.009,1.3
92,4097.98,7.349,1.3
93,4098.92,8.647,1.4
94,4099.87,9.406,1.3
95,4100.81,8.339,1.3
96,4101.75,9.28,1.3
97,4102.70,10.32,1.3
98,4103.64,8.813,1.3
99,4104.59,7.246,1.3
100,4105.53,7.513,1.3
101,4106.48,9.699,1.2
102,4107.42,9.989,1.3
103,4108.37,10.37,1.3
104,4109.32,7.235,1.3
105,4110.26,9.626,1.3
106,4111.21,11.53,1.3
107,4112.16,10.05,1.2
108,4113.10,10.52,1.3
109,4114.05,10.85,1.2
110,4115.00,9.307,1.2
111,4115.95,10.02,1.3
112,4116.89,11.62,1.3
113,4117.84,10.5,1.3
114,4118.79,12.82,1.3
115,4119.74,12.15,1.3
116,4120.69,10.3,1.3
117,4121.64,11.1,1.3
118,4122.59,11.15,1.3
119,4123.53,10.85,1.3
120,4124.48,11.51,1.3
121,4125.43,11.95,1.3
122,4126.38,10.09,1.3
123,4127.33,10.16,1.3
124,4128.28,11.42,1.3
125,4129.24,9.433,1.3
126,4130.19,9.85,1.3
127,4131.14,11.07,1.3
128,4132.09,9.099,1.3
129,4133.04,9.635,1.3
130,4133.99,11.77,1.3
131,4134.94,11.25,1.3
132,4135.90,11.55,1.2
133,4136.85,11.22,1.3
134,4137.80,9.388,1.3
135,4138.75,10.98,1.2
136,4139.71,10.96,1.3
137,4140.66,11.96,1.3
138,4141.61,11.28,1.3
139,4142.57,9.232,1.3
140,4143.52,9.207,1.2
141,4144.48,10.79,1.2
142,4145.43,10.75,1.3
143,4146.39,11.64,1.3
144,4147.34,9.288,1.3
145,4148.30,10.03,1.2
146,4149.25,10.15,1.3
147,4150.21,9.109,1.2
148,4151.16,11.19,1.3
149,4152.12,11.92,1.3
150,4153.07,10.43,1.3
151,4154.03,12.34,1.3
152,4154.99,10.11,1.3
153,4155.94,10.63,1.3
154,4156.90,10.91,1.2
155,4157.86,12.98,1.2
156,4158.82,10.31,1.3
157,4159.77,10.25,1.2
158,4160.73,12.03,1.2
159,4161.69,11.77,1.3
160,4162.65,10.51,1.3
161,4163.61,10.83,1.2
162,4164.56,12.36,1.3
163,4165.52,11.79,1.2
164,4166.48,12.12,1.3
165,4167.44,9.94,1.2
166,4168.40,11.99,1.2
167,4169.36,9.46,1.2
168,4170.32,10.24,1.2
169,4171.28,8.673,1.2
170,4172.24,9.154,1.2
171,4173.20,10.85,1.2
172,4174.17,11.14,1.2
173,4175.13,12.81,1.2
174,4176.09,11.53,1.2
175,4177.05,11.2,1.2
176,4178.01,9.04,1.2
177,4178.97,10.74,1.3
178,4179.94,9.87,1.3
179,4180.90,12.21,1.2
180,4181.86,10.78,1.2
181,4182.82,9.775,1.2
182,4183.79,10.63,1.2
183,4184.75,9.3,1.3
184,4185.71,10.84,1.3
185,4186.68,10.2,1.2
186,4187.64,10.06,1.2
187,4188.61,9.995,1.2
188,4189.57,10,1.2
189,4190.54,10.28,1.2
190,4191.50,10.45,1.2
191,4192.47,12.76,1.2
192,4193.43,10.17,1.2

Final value 1.9 A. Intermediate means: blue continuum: 10.8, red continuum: 10.9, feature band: 10.3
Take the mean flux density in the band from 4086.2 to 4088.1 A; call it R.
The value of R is 11.2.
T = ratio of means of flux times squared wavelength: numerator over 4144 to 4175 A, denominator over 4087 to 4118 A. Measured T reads 1.15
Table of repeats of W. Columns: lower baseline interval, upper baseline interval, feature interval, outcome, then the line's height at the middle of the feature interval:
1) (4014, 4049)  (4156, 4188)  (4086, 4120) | 4.7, 11.5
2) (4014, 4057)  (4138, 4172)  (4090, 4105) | 2.9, 11.4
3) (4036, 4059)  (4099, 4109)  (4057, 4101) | -2.2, 10.2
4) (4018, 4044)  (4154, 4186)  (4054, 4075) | 1.6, 11.8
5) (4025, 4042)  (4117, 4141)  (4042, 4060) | 0.2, 11.7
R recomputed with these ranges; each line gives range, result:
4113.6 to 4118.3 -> 10.5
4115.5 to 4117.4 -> 10.9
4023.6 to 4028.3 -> 11.5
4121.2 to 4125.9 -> 11.3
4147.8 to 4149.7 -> 10.1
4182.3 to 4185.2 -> 9.92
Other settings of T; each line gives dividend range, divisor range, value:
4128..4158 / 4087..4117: 1.12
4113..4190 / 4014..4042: 0.92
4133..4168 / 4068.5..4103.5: 1.07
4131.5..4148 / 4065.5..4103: 1.03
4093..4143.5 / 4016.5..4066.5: 0.88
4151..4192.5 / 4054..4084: 1.03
